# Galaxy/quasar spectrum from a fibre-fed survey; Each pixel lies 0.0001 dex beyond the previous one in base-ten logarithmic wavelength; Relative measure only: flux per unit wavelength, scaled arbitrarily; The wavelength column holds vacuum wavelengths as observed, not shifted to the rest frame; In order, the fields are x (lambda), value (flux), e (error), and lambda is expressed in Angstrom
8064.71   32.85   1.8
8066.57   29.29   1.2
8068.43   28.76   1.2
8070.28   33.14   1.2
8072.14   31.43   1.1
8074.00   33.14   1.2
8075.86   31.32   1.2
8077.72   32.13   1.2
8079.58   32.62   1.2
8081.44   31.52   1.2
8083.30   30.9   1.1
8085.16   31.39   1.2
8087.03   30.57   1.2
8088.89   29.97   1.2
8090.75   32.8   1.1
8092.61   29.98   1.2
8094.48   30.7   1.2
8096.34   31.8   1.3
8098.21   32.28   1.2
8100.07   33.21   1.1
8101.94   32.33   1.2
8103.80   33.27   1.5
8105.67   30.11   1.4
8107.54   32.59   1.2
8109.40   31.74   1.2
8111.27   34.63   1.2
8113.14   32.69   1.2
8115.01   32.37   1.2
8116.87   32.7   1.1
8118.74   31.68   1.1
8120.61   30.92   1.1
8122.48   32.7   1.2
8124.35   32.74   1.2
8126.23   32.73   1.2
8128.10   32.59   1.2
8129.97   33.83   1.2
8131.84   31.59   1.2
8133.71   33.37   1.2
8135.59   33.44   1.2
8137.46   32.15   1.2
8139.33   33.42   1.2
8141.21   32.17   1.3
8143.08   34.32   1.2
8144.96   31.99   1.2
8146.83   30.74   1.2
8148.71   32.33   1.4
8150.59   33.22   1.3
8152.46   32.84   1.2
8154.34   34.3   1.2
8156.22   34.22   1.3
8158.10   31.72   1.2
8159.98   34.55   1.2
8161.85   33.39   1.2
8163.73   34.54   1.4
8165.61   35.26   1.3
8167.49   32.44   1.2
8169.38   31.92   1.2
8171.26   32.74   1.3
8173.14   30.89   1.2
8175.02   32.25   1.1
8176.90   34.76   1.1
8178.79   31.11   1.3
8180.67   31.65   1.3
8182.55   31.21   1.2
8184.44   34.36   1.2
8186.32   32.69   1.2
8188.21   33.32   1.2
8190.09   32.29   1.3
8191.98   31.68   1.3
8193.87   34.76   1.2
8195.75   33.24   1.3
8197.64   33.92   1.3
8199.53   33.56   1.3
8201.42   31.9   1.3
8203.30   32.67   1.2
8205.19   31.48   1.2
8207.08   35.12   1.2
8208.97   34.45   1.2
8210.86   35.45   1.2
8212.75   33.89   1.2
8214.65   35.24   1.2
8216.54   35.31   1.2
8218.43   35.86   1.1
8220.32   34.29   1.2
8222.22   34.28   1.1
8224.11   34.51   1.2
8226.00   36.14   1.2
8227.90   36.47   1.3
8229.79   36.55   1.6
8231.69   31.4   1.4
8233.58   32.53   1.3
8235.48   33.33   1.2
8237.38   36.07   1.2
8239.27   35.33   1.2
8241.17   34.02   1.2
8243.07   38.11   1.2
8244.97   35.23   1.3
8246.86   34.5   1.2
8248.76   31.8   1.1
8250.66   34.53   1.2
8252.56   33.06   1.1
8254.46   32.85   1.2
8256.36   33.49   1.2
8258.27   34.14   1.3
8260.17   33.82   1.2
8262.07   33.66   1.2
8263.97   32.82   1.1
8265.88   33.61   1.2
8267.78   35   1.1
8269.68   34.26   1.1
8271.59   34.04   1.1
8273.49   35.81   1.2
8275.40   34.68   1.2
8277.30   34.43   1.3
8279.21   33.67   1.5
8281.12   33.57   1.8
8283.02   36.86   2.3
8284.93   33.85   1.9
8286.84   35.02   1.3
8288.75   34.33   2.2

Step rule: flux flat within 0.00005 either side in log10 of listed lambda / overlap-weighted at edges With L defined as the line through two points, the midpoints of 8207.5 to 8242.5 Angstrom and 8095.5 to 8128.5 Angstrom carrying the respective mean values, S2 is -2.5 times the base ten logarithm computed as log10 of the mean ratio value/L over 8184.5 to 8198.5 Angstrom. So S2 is 0.03 mag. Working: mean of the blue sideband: 32.4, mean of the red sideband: 34.8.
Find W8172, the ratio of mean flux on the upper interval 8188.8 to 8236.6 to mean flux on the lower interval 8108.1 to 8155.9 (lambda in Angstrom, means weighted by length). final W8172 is 1.04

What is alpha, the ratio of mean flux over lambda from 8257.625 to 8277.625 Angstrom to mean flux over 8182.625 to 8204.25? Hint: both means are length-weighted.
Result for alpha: 1.04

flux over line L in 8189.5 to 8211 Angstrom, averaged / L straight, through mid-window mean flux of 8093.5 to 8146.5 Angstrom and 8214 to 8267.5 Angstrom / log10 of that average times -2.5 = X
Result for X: 0.01 mag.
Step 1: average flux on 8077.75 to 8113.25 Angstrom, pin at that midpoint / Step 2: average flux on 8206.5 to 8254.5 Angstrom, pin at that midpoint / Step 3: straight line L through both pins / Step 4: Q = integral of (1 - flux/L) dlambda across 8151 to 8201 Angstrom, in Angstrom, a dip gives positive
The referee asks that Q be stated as 0.7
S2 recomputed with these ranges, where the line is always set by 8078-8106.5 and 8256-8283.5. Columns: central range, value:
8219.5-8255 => -0.02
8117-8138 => -0.01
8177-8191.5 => 0.02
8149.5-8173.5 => -0.02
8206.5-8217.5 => -0.05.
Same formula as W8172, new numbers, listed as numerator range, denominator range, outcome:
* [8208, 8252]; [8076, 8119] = 1.09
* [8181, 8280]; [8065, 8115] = 1.07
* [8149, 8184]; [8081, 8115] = 1.04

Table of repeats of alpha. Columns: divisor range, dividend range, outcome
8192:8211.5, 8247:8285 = 1.01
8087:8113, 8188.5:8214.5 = 1.05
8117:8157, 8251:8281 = 1.04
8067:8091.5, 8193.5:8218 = 1.08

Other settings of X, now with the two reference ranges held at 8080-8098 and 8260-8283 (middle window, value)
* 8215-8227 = -0.05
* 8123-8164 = -0.03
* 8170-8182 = 0.01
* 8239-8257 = -0.01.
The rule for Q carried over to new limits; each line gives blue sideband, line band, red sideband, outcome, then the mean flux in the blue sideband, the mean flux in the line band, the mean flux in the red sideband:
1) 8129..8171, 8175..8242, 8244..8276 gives -0.6 Angstrom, 33.1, 33.8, 34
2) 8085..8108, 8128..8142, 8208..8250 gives -0.1 Angstrom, 31.6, 32.8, 34.8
